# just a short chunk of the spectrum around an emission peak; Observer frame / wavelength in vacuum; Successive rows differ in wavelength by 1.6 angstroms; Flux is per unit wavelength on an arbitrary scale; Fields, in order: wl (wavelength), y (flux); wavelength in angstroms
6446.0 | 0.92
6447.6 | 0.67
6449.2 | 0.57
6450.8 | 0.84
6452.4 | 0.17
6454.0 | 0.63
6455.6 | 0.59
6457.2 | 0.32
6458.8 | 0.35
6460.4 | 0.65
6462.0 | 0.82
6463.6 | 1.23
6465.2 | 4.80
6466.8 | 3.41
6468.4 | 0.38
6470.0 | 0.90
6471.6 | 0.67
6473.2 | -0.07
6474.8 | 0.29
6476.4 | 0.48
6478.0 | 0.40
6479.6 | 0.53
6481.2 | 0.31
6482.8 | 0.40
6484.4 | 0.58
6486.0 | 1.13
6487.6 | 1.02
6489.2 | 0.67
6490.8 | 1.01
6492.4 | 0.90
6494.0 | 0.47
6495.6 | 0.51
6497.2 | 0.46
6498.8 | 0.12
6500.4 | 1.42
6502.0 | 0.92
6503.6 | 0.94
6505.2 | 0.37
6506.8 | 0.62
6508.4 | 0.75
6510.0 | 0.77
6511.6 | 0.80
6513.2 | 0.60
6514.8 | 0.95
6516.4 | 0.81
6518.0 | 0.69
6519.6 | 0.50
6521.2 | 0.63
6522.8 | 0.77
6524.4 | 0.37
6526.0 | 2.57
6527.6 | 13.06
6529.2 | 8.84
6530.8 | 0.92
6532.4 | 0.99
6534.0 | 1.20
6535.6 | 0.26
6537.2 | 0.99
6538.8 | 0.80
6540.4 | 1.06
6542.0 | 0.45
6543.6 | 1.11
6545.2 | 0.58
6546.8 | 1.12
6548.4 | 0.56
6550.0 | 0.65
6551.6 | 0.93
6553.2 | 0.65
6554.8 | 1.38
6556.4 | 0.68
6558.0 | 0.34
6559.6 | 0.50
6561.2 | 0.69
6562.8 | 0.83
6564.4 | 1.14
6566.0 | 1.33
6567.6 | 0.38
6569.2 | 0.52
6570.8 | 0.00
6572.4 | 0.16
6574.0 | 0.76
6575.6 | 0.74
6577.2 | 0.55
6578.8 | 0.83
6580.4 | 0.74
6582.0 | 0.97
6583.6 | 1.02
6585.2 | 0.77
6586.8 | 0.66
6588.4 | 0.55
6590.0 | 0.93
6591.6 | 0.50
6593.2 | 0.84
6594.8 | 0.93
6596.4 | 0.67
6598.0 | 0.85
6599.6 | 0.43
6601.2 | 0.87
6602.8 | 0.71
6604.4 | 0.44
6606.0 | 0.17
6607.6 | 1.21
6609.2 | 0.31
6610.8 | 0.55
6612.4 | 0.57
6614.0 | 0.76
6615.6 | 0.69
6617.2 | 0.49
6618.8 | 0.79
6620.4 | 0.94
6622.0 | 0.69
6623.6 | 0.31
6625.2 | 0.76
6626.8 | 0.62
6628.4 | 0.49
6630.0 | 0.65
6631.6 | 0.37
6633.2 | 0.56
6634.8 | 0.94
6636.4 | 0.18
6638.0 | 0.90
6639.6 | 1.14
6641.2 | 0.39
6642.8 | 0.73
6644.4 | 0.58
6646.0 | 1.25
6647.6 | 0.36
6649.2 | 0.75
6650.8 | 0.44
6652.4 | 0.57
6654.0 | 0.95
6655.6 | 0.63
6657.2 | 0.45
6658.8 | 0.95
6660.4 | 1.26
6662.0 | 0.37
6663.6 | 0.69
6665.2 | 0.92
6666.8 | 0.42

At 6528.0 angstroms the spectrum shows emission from [O III]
